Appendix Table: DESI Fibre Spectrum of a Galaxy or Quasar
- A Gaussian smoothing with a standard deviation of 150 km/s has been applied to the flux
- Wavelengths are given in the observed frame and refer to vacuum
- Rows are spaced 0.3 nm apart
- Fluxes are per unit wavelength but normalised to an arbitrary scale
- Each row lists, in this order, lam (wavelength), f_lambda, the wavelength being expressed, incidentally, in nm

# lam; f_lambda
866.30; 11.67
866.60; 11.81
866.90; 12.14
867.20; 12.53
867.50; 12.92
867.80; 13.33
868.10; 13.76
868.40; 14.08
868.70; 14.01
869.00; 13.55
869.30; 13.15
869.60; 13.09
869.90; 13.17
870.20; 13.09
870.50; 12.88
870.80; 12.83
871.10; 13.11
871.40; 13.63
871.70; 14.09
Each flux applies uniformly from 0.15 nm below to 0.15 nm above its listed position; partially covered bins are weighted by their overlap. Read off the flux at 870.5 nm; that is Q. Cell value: 12.88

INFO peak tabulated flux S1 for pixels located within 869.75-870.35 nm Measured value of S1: 13.17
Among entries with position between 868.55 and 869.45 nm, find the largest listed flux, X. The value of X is 14.01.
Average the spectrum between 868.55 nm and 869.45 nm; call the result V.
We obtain 13.6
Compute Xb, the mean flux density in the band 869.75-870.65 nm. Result 13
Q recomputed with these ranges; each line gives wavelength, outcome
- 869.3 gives 13.15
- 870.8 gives 12.83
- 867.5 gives 12.92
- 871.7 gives 14.09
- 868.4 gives 14.08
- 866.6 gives 11.81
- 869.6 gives 13.09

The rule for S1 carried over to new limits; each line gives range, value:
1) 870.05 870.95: 13.09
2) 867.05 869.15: 14.08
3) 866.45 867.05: 12.14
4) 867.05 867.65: 12.92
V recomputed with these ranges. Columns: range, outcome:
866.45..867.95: 12.5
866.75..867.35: 12.3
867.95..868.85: 14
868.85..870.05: 13.2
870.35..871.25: 12.9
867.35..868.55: 13.5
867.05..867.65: 12.7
